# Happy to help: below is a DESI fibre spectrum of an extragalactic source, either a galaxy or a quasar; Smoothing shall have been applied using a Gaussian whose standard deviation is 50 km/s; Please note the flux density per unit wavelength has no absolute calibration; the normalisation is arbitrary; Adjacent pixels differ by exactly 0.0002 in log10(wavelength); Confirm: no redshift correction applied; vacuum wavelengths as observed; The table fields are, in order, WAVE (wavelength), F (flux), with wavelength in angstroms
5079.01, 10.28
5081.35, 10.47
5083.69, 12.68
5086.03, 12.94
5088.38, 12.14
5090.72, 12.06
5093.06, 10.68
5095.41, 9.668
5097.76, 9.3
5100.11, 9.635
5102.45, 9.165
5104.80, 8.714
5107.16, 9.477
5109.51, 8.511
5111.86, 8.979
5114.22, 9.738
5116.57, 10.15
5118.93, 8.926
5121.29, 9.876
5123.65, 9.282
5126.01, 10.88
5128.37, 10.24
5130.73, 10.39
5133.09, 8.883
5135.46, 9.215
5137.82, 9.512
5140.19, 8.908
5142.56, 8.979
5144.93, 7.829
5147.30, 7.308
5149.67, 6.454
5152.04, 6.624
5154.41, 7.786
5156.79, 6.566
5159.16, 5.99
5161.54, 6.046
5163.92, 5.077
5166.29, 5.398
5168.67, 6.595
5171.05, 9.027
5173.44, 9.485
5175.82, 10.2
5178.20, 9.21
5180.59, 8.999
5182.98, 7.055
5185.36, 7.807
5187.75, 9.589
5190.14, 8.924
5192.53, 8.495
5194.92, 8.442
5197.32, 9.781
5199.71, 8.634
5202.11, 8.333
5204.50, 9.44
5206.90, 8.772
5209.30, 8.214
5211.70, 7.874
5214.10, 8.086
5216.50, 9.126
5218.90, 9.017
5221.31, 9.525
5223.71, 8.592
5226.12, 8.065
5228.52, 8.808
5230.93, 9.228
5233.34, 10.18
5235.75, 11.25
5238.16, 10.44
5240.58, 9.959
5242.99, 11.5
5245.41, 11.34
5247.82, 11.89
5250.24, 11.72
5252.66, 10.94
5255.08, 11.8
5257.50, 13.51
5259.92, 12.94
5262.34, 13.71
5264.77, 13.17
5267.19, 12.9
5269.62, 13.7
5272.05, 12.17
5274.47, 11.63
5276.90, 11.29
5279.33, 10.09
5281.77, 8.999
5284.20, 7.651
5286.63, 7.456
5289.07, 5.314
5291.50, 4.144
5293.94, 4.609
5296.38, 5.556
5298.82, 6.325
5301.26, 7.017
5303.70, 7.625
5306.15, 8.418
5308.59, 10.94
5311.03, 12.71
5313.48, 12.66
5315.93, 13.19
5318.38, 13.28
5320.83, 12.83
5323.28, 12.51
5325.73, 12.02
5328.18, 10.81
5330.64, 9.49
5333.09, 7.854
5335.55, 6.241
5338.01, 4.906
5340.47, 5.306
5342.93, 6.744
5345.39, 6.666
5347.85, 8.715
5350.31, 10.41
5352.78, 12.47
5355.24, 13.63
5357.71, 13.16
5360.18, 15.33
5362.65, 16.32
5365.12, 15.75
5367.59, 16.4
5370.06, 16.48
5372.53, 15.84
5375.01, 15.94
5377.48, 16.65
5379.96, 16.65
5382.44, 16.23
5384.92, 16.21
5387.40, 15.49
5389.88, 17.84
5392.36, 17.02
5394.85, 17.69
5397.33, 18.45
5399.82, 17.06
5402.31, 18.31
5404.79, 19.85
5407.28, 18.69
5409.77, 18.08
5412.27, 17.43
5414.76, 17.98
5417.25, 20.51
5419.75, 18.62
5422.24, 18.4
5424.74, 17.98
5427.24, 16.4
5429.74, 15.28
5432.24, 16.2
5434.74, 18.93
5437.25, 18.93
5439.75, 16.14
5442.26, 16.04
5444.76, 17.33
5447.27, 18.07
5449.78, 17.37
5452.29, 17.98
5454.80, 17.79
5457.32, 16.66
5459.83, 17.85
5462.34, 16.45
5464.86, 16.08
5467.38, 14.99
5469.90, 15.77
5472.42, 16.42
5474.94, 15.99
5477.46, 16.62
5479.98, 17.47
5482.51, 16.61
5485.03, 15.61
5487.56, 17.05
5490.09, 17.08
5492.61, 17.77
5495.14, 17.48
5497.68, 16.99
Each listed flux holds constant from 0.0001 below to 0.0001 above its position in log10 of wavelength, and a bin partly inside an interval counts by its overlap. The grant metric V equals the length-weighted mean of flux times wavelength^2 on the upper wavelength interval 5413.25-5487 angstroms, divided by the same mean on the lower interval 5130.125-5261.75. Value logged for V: 2.1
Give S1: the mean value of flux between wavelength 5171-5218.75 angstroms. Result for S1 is 8.77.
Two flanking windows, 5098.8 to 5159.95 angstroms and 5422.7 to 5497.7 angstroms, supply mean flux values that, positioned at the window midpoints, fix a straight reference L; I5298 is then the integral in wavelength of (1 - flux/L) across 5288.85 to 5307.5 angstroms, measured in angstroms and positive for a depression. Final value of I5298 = 9.73 angstroms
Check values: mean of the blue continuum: 8.79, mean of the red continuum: 16.9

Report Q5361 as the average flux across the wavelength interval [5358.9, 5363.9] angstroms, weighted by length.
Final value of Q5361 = 15.8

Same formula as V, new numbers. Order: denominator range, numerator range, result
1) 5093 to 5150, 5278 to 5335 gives 1.07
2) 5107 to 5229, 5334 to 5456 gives 2.00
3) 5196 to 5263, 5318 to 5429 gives 1.52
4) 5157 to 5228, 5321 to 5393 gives 1.64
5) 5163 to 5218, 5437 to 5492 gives 2.22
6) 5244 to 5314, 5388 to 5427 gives 1.90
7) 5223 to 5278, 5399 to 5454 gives 1.67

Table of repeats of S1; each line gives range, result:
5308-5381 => 12.1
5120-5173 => 8.06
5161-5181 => 7.79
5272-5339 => 9.17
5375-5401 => 16.9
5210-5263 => 10.4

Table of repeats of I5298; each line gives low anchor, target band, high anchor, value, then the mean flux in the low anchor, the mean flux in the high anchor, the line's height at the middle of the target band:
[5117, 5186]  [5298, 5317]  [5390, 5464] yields 5.2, 8.25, 17.7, 13.6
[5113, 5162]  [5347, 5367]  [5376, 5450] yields 3.0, 8.58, 17.5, 15.7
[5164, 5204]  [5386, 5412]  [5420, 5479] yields -4.2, 8.42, 17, 15.3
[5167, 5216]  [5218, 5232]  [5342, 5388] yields 1.1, 8.62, 14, 9.66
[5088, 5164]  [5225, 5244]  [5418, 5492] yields 2.7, 8.89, 17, 11.6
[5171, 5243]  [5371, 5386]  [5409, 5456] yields -0.6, 9.06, 17.7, 15.6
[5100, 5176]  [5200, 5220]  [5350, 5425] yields 4.1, 8.44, 16.7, 10.8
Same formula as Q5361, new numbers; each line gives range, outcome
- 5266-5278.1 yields 12.3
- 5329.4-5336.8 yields 7.85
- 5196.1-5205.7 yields 9.04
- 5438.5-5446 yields 16.5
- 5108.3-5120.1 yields 9.26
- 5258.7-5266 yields 13.3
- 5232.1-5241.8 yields 10.5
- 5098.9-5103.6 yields 9.42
